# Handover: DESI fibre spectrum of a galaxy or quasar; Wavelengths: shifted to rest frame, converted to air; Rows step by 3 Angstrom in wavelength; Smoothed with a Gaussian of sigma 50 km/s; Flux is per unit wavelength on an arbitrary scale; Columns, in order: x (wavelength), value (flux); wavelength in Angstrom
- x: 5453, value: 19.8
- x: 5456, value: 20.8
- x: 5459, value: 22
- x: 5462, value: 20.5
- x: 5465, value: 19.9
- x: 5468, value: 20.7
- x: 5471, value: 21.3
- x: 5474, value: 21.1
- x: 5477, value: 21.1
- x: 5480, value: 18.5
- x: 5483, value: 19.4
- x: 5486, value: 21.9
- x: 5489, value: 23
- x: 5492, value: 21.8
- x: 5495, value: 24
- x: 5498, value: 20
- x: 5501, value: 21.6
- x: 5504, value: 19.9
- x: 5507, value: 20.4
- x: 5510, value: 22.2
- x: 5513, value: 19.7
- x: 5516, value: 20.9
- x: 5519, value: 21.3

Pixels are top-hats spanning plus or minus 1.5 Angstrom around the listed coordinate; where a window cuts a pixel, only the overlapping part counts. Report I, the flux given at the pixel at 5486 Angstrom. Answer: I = 21.9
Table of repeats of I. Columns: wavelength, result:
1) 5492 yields 21.8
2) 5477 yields 21.1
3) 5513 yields 19.7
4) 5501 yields 21.6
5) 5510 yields 22.2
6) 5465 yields 19.9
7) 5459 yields 22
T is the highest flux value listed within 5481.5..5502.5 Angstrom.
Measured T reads 24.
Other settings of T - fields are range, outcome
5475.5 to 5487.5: 21.9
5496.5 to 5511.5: 22.2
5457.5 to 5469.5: 22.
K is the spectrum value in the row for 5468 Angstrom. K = 20.7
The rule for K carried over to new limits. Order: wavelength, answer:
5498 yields 20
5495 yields 24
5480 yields 18.5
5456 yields 20.8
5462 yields 20.5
